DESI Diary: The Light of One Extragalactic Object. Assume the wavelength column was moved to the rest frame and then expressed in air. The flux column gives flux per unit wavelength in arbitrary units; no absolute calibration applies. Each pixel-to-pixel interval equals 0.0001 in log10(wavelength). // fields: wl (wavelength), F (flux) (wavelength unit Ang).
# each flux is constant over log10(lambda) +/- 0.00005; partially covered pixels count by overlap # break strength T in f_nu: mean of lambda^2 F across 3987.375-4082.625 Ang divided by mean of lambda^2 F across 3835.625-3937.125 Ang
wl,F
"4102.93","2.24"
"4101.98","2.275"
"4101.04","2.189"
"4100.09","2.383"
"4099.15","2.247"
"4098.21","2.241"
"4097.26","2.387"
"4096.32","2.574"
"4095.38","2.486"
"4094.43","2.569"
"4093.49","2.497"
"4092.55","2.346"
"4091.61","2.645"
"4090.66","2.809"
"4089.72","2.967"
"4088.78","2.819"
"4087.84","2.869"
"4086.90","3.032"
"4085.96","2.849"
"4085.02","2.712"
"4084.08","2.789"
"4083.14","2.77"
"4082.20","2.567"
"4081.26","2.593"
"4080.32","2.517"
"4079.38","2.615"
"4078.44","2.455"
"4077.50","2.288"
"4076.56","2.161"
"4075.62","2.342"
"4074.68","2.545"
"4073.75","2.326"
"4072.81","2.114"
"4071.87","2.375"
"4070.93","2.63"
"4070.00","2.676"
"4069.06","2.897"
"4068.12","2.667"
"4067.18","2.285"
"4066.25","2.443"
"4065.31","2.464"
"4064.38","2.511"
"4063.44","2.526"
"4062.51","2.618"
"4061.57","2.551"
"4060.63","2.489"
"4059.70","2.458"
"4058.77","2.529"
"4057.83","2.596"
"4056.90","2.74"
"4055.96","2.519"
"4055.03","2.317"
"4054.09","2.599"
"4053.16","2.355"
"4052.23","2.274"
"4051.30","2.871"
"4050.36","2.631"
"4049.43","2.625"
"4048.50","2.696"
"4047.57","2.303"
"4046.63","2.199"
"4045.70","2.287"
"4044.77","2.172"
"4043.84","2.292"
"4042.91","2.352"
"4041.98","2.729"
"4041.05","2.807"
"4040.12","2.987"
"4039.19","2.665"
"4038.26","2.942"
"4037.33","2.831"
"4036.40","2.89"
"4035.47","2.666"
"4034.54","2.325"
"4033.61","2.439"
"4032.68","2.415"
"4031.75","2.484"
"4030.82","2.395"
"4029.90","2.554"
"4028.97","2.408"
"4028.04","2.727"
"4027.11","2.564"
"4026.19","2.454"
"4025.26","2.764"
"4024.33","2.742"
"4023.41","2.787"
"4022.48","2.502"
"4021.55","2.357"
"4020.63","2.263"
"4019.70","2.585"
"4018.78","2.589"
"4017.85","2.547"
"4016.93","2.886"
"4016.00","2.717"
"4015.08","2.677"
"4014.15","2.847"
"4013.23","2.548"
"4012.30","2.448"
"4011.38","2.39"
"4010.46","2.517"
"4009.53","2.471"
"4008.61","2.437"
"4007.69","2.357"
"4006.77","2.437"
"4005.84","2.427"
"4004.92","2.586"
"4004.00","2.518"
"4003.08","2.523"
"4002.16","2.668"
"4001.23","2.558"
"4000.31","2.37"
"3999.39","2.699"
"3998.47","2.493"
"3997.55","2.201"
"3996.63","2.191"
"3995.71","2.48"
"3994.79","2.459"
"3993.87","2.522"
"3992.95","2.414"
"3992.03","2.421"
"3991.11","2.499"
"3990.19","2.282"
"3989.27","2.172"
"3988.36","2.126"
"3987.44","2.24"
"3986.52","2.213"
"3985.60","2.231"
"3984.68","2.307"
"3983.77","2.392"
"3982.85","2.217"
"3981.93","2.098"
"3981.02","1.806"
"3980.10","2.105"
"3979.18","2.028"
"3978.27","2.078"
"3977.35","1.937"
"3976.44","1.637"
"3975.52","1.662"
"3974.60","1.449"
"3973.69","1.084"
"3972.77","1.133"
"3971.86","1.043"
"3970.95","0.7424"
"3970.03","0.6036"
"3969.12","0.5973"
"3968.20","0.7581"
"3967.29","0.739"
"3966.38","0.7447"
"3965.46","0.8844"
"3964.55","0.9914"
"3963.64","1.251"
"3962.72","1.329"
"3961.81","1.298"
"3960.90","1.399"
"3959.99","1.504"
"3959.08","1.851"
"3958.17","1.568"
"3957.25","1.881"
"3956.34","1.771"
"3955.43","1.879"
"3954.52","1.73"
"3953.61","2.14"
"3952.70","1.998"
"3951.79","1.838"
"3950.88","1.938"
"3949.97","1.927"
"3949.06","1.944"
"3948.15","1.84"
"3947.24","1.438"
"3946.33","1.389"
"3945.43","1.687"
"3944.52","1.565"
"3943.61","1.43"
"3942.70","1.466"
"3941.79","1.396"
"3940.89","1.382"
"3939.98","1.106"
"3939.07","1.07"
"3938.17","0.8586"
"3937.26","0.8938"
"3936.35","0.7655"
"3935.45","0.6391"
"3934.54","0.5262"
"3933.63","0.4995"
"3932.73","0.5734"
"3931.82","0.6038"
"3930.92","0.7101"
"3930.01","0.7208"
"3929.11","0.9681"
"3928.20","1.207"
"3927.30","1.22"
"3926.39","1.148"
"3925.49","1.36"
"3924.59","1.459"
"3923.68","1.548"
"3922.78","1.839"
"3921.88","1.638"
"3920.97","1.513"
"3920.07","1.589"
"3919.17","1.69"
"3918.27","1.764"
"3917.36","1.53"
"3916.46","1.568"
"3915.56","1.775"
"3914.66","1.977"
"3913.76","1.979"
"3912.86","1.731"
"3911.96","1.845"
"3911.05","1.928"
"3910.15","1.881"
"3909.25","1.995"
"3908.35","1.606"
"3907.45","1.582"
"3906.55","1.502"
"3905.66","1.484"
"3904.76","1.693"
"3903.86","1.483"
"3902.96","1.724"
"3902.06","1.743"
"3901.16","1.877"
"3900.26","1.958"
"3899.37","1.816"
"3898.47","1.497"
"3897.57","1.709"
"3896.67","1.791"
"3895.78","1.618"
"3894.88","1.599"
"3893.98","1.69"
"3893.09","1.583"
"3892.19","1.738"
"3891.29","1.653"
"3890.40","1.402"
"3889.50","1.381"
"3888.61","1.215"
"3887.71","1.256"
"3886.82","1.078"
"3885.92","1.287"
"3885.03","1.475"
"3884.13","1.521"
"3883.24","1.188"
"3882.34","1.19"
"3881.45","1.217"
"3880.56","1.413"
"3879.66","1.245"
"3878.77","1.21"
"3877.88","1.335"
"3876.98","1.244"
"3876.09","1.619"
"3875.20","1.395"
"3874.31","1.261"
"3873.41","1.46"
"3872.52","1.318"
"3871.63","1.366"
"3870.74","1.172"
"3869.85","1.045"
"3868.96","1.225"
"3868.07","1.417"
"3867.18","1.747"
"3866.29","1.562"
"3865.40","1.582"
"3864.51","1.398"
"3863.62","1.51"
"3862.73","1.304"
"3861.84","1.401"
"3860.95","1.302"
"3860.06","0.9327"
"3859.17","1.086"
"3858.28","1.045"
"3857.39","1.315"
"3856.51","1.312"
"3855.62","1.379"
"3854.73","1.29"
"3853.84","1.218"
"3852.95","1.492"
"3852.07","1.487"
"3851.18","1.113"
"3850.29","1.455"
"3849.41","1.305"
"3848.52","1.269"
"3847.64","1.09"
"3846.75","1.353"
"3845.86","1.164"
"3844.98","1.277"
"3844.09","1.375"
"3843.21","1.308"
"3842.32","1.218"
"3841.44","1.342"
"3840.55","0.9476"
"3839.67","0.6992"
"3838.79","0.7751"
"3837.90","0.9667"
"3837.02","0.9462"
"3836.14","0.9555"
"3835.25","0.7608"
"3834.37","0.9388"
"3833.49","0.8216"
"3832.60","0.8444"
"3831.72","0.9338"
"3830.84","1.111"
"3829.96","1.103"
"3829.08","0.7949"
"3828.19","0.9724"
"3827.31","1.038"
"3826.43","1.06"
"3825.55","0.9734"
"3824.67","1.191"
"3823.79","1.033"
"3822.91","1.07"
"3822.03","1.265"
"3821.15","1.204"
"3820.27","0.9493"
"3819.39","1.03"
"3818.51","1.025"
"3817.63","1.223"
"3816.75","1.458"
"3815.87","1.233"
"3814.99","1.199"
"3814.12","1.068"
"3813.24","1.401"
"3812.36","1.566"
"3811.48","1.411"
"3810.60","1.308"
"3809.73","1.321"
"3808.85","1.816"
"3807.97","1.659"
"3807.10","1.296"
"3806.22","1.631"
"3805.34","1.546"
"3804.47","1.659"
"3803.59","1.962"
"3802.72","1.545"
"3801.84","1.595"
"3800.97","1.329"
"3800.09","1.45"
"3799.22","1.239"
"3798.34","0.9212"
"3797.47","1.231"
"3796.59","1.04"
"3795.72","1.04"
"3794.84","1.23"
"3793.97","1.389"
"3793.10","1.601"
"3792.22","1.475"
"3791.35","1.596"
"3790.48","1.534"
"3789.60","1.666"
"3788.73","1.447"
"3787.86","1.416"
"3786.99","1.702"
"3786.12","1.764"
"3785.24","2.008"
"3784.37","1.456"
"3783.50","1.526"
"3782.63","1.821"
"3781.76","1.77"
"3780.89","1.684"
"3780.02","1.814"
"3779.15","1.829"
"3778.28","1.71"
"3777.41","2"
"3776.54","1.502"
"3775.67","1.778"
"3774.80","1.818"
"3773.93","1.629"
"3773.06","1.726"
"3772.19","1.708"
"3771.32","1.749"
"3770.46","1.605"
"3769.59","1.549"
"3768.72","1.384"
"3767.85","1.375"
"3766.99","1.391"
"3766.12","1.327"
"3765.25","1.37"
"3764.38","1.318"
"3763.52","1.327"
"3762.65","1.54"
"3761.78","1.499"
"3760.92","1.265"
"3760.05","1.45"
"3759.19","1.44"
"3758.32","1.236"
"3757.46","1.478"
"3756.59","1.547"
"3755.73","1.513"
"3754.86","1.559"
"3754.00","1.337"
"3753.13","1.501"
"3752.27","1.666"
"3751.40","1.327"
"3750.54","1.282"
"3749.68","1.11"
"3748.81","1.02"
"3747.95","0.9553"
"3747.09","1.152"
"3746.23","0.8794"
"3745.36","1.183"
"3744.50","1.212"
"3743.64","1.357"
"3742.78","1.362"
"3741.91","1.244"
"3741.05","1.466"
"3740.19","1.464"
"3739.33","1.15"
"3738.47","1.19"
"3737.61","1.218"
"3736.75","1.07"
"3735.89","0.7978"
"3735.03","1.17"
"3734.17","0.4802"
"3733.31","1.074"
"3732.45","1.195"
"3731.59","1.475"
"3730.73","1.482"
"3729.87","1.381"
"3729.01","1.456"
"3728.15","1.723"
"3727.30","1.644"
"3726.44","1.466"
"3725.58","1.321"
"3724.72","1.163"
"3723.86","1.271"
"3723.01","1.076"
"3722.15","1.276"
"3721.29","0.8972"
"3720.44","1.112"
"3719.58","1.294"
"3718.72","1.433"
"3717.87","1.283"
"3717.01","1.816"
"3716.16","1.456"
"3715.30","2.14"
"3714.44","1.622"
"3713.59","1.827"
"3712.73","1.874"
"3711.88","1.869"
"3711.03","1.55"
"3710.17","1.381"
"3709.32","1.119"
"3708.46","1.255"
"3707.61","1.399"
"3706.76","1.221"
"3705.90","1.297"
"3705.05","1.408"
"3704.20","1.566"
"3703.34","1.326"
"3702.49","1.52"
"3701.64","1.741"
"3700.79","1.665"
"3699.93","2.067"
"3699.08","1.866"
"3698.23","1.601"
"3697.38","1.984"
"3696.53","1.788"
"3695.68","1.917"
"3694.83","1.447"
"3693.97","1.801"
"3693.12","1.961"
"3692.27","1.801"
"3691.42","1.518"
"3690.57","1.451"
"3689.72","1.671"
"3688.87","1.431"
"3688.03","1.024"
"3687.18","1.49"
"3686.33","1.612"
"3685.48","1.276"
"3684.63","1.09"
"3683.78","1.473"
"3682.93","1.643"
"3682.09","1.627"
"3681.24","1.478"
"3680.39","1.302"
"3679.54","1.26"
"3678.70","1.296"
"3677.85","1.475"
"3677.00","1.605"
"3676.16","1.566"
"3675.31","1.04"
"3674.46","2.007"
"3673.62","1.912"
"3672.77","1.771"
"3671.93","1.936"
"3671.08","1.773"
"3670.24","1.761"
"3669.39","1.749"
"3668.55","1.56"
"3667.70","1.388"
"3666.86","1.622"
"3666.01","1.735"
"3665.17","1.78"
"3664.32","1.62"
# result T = 1.98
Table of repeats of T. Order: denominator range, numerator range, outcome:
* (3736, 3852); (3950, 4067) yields 1.86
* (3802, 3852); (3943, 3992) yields 1.49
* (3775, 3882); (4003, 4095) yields 2.17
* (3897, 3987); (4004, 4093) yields 1.80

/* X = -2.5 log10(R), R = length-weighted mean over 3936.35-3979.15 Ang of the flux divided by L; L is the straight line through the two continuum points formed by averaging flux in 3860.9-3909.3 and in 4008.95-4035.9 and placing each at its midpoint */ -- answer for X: 0.40 mag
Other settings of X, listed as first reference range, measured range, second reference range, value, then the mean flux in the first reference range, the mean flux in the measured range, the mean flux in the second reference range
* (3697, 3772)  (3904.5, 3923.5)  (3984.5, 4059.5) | 0.21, 1.39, 1.72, 2.51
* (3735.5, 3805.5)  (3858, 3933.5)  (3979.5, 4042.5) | 0.34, 1.45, 1.45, 2.49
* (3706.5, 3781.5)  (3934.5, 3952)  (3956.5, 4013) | 0.32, 1.41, 1.37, 1.93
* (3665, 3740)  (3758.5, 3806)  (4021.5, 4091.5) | 0.13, 1.48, 1.53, 2.57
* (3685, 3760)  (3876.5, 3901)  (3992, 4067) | 0.35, 1.41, 1.46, 2.53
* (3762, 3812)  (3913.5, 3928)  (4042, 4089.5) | 0.26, 1.54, 1.59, 2.53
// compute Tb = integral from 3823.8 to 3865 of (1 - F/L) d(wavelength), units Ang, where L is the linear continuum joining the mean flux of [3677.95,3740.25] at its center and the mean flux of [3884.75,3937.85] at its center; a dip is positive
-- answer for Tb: 8.6 Ang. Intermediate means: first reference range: 1.44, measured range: 1.14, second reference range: 1.45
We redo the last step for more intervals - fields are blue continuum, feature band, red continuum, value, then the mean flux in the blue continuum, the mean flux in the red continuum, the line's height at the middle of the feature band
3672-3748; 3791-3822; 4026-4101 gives 6.77 Ang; 1.44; 2.55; 1.74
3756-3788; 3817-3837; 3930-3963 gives 6.61 Ang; 1.58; 1.38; 1.52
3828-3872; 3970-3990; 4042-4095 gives 1.82 Ang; 1.19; 2.54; 1.99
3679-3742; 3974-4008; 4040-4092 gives 0.94 Ang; 1.45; 2.56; 2.32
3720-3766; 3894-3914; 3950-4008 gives -0.39 Ang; 1.29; 1.88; 1.69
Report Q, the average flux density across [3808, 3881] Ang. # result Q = 1.22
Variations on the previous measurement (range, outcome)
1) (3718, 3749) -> 1.23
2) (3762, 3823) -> 1.48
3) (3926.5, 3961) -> 1.35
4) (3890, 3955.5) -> 1.5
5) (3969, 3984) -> 1.58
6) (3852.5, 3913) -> 1.46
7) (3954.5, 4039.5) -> 2.14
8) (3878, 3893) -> 1.35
